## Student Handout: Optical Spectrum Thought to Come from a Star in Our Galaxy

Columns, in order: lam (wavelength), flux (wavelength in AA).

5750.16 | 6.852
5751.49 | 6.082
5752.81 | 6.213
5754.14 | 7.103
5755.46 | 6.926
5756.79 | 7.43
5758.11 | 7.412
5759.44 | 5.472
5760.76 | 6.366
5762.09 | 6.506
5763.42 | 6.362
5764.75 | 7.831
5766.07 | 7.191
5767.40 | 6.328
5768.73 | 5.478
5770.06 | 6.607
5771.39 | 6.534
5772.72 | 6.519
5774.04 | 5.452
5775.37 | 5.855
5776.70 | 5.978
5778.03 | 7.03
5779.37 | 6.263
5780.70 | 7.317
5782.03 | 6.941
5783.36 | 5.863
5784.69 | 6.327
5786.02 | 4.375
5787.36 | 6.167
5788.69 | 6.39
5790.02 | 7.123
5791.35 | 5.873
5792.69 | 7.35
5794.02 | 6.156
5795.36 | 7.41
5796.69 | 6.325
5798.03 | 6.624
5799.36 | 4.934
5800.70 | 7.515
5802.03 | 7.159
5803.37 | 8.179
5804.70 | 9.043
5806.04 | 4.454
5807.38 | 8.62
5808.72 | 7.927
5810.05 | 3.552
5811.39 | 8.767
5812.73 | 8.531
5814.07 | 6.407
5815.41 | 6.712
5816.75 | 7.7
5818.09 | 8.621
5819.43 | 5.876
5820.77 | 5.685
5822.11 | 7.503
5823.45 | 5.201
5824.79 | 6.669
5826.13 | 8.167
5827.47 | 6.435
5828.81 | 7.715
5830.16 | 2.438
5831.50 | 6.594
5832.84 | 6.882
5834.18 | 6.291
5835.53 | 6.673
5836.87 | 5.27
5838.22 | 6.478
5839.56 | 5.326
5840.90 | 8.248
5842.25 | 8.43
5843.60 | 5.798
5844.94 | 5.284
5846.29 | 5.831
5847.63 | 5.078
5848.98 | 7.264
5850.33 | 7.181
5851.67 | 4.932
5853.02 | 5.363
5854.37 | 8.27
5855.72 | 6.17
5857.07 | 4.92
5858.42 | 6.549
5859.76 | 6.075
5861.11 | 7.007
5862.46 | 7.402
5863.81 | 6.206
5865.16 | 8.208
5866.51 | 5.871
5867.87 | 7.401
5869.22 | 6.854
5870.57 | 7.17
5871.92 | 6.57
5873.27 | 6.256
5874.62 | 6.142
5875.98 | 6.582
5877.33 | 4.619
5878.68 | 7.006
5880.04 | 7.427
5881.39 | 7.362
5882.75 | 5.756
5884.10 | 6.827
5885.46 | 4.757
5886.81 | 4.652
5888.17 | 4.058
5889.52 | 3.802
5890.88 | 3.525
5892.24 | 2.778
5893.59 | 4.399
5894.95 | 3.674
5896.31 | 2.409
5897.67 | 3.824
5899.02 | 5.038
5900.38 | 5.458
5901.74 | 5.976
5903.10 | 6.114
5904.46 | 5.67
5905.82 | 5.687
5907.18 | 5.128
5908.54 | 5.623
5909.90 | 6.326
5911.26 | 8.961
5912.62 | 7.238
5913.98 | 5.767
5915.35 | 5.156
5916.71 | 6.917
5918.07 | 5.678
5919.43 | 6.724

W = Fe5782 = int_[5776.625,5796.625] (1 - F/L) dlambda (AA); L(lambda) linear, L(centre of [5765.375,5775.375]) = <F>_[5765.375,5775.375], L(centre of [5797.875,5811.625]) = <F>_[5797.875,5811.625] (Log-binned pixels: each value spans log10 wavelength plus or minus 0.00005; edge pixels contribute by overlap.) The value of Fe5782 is 0.4 AA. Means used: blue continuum 6.28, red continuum 6.94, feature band 6.45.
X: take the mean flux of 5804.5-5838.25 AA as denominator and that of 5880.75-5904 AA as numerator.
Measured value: 0.71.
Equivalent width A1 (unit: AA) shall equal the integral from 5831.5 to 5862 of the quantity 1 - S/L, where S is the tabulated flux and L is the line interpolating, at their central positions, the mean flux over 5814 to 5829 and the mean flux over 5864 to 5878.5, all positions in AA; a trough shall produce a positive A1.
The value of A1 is 1.72 AA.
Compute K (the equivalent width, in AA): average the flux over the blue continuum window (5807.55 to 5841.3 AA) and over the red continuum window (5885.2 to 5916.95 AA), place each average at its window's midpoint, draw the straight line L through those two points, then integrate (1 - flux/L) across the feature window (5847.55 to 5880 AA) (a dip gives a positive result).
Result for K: -3.7 AA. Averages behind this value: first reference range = 6.64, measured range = 6.51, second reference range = 5.1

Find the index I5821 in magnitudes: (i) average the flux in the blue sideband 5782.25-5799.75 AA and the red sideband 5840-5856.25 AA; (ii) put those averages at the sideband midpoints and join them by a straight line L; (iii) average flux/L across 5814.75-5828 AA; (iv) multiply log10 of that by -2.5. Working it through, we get -0.08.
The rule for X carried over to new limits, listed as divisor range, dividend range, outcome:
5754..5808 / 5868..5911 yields 0.83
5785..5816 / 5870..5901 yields 0.77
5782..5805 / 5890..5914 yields 0.78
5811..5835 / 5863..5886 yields 0.97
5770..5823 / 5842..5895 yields 0.90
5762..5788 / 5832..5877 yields 1.02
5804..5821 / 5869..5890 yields 0.84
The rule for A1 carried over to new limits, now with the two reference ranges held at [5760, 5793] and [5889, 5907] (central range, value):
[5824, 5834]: -1.46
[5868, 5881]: -4.52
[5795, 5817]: -4.10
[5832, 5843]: -2.53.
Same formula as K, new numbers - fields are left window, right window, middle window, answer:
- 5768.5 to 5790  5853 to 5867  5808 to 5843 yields -1.33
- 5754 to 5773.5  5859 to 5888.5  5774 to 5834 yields -0.67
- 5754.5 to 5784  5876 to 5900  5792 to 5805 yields -1.89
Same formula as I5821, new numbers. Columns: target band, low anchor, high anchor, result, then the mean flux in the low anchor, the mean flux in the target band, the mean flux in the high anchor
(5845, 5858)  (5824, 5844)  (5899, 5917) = 0.06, 6.5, 6.08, 6.09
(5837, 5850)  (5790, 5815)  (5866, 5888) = 0.03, 6.94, 6.39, 6.28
